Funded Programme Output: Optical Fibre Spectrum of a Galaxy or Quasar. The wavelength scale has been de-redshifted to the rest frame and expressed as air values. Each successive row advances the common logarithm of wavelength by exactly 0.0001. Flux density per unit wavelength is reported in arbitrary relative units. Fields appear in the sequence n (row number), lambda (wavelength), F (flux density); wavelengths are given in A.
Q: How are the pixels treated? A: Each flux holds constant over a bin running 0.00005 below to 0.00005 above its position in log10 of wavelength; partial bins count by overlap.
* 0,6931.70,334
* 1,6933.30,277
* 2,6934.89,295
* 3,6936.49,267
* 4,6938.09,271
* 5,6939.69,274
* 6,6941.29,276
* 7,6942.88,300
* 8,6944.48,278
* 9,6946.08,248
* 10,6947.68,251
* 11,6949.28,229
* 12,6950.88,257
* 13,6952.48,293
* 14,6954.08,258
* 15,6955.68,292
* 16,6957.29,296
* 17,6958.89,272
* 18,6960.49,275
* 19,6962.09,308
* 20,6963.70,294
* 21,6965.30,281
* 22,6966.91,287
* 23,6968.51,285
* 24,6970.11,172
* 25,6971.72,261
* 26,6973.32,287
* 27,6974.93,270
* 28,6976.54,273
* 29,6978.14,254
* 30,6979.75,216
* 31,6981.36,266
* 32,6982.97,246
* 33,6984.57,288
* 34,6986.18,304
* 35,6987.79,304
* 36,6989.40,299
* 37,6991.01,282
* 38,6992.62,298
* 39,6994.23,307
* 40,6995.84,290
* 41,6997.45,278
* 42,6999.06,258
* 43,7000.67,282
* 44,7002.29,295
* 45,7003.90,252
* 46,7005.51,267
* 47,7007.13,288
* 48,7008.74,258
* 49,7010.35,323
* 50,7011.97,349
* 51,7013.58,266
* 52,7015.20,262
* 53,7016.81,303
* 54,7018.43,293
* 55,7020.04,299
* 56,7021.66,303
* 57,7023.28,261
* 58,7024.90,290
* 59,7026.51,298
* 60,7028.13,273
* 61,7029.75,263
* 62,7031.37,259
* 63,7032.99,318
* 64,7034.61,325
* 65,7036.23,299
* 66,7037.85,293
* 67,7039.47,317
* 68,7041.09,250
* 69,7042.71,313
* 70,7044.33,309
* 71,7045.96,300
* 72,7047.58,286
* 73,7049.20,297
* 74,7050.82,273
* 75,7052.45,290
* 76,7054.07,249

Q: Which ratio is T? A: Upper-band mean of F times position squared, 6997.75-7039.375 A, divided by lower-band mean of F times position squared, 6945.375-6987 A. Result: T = 1.1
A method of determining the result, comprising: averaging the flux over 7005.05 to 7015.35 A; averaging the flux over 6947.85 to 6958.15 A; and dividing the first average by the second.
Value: 1.07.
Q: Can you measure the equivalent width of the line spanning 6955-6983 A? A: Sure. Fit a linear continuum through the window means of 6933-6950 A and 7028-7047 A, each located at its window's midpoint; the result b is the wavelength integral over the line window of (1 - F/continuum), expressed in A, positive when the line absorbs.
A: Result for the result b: 0.74 A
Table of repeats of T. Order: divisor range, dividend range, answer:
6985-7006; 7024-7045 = 1.03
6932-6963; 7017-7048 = 1.09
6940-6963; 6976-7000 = 1.02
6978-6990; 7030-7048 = 1.10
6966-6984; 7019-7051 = 1.16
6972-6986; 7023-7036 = 1.10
